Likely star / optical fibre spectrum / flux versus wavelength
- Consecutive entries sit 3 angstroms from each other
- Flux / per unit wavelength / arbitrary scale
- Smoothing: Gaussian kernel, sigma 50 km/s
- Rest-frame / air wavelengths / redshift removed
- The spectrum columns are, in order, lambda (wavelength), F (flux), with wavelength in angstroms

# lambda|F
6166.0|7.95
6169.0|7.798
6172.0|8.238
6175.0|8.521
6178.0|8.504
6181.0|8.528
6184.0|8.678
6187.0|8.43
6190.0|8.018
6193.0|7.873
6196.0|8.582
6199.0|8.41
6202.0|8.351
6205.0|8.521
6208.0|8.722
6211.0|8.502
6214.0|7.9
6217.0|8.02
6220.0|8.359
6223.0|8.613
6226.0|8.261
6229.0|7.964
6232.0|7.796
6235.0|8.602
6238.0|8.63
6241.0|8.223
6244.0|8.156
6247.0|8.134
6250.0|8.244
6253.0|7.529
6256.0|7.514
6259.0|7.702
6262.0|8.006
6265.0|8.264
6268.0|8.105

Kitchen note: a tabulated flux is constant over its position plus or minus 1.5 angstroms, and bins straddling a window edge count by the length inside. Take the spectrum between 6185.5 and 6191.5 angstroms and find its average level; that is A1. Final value 8.22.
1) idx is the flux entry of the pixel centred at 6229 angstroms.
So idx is 7.964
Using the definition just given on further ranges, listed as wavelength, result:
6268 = 8.105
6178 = 8.504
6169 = 7.798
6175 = 8.521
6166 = 7.95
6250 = 8.244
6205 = 8.521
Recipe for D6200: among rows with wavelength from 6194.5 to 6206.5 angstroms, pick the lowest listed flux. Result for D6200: 8.351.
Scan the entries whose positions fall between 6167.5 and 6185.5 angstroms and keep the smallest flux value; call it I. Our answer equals 7.798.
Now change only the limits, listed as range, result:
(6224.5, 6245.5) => 7.796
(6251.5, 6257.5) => 7.514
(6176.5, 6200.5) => 7.873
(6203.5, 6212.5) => 8.502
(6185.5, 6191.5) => 8.018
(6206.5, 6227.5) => 7.9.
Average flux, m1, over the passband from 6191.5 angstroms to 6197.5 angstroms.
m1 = 8.23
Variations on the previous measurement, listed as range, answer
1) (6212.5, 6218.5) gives 7.96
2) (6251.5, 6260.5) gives 7.58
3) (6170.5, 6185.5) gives 8.49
